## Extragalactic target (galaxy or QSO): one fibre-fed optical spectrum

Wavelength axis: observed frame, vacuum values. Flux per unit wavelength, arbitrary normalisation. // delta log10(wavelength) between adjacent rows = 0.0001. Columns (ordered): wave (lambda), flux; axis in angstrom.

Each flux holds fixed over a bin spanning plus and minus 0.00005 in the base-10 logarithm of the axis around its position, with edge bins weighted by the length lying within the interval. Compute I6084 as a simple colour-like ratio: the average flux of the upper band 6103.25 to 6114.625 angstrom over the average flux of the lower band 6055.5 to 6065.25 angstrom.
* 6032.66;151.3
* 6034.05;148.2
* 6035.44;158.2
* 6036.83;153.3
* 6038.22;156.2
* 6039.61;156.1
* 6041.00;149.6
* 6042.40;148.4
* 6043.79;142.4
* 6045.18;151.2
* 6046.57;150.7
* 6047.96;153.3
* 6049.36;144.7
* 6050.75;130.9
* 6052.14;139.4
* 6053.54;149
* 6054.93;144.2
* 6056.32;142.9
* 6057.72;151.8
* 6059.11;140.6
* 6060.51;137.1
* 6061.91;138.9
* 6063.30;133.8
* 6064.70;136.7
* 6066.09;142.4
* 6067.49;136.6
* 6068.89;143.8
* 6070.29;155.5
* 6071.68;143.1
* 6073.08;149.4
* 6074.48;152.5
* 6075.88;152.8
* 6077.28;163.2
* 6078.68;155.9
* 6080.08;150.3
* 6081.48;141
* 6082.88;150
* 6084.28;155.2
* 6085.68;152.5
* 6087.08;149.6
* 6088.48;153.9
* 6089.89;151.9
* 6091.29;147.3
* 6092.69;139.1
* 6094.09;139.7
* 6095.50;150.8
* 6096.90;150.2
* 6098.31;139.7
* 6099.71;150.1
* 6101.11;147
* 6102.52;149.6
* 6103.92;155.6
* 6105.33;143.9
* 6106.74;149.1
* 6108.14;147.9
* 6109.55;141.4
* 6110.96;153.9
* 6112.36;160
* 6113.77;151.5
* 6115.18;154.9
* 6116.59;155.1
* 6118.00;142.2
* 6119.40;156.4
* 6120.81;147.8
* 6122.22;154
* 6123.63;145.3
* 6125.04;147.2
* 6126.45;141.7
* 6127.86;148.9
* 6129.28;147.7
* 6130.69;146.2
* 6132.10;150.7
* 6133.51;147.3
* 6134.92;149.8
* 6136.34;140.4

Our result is 1.07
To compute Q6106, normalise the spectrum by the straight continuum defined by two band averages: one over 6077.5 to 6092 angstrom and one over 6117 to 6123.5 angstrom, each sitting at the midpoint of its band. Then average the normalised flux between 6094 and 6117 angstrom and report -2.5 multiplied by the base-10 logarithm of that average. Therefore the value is 0.01 mag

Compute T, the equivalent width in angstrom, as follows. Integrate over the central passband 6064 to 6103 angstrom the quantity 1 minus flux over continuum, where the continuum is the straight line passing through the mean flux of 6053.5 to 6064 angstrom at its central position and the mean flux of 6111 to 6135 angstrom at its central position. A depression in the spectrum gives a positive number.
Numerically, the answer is -0.9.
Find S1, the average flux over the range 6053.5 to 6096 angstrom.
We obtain 147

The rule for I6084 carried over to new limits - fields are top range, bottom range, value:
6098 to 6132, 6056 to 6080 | 1.02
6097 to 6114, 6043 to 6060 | 1.03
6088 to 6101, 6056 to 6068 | 1.05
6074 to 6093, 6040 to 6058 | 1.04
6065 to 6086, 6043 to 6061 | 1.03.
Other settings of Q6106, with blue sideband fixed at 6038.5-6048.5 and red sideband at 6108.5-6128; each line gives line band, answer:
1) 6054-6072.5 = 0.06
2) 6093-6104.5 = 0.02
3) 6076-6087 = -0.02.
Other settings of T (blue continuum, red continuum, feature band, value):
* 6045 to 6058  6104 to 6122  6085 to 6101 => 0.1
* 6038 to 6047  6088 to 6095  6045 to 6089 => 0.5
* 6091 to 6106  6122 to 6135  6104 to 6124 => -0.5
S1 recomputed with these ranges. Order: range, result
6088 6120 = 149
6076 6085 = 153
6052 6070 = 142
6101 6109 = 149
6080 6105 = 148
